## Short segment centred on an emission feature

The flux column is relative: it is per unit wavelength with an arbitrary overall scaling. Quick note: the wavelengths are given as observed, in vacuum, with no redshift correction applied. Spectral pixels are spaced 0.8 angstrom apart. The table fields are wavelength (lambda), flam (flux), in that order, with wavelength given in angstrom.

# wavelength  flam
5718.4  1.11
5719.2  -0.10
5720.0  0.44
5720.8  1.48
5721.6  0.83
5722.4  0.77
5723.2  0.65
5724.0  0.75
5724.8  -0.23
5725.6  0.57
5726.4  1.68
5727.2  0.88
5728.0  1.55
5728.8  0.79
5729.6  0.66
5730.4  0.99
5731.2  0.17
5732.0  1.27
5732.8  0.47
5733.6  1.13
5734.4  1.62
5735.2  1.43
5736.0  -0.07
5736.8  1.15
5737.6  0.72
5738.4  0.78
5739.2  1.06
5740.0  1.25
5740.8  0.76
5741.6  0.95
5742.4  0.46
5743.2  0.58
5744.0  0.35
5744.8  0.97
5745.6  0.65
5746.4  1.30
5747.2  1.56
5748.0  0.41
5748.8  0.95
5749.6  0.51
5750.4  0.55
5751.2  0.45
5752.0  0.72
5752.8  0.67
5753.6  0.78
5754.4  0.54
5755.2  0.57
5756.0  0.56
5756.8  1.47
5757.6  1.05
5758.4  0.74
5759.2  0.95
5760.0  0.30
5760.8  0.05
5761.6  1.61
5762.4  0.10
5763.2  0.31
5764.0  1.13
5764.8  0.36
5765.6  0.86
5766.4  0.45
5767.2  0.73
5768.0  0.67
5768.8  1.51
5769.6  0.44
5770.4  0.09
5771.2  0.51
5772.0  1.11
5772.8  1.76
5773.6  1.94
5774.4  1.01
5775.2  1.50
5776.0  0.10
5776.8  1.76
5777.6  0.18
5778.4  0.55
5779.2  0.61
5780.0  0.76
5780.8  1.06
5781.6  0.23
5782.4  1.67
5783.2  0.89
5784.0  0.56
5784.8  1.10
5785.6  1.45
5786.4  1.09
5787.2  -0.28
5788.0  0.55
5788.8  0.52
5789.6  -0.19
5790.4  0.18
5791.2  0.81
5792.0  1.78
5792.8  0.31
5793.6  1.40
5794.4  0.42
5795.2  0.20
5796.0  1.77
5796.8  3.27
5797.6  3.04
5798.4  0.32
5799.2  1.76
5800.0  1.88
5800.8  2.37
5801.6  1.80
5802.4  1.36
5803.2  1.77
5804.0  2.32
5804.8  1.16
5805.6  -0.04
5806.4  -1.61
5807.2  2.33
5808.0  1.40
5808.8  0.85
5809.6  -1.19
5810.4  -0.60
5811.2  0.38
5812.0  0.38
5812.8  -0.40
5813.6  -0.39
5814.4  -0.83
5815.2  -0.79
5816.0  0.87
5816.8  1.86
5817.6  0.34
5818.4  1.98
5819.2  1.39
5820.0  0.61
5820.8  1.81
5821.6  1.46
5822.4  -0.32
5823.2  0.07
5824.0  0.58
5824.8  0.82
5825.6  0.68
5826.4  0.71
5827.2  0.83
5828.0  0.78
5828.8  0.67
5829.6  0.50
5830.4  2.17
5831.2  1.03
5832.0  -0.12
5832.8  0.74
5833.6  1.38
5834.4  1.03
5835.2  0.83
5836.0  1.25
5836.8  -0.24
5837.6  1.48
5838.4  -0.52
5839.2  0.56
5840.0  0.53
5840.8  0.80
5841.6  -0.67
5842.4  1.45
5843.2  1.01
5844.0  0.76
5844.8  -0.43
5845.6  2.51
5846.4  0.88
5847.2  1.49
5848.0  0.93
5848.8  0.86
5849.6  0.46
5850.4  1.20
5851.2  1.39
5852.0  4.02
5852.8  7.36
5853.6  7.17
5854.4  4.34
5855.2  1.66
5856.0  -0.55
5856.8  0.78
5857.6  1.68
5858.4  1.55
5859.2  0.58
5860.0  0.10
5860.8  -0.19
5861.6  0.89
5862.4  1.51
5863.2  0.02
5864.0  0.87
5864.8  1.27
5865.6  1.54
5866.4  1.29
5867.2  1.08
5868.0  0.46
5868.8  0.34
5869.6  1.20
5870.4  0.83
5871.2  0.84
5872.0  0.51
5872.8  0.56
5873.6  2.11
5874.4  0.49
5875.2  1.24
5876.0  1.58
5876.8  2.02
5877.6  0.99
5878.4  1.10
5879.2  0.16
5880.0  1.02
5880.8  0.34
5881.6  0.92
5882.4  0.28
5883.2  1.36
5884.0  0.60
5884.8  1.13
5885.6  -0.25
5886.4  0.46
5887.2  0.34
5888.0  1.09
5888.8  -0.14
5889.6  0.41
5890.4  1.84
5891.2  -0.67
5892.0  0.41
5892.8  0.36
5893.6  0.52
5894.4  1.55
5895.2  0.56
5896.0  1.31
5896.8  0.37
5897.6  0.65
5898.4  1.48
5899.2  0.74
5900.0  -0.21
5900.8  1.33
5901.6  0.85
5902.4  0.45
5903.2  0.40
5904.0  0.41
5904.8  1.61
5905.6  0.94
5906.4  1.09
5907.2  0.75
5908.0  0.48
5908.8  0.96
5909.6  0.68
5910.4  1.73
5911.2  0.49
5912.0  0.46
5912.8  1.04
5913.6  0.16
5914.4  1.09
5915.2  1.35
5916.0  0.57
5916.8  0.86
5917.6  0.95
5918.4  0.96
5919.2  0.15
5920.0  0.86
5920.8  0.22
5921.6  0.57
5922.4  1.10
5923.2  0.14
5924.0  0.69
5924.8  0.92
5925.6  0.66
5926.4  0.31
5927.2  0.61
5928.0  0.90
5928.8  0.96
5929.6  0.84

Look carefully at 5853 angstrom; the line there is [O III] 5007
